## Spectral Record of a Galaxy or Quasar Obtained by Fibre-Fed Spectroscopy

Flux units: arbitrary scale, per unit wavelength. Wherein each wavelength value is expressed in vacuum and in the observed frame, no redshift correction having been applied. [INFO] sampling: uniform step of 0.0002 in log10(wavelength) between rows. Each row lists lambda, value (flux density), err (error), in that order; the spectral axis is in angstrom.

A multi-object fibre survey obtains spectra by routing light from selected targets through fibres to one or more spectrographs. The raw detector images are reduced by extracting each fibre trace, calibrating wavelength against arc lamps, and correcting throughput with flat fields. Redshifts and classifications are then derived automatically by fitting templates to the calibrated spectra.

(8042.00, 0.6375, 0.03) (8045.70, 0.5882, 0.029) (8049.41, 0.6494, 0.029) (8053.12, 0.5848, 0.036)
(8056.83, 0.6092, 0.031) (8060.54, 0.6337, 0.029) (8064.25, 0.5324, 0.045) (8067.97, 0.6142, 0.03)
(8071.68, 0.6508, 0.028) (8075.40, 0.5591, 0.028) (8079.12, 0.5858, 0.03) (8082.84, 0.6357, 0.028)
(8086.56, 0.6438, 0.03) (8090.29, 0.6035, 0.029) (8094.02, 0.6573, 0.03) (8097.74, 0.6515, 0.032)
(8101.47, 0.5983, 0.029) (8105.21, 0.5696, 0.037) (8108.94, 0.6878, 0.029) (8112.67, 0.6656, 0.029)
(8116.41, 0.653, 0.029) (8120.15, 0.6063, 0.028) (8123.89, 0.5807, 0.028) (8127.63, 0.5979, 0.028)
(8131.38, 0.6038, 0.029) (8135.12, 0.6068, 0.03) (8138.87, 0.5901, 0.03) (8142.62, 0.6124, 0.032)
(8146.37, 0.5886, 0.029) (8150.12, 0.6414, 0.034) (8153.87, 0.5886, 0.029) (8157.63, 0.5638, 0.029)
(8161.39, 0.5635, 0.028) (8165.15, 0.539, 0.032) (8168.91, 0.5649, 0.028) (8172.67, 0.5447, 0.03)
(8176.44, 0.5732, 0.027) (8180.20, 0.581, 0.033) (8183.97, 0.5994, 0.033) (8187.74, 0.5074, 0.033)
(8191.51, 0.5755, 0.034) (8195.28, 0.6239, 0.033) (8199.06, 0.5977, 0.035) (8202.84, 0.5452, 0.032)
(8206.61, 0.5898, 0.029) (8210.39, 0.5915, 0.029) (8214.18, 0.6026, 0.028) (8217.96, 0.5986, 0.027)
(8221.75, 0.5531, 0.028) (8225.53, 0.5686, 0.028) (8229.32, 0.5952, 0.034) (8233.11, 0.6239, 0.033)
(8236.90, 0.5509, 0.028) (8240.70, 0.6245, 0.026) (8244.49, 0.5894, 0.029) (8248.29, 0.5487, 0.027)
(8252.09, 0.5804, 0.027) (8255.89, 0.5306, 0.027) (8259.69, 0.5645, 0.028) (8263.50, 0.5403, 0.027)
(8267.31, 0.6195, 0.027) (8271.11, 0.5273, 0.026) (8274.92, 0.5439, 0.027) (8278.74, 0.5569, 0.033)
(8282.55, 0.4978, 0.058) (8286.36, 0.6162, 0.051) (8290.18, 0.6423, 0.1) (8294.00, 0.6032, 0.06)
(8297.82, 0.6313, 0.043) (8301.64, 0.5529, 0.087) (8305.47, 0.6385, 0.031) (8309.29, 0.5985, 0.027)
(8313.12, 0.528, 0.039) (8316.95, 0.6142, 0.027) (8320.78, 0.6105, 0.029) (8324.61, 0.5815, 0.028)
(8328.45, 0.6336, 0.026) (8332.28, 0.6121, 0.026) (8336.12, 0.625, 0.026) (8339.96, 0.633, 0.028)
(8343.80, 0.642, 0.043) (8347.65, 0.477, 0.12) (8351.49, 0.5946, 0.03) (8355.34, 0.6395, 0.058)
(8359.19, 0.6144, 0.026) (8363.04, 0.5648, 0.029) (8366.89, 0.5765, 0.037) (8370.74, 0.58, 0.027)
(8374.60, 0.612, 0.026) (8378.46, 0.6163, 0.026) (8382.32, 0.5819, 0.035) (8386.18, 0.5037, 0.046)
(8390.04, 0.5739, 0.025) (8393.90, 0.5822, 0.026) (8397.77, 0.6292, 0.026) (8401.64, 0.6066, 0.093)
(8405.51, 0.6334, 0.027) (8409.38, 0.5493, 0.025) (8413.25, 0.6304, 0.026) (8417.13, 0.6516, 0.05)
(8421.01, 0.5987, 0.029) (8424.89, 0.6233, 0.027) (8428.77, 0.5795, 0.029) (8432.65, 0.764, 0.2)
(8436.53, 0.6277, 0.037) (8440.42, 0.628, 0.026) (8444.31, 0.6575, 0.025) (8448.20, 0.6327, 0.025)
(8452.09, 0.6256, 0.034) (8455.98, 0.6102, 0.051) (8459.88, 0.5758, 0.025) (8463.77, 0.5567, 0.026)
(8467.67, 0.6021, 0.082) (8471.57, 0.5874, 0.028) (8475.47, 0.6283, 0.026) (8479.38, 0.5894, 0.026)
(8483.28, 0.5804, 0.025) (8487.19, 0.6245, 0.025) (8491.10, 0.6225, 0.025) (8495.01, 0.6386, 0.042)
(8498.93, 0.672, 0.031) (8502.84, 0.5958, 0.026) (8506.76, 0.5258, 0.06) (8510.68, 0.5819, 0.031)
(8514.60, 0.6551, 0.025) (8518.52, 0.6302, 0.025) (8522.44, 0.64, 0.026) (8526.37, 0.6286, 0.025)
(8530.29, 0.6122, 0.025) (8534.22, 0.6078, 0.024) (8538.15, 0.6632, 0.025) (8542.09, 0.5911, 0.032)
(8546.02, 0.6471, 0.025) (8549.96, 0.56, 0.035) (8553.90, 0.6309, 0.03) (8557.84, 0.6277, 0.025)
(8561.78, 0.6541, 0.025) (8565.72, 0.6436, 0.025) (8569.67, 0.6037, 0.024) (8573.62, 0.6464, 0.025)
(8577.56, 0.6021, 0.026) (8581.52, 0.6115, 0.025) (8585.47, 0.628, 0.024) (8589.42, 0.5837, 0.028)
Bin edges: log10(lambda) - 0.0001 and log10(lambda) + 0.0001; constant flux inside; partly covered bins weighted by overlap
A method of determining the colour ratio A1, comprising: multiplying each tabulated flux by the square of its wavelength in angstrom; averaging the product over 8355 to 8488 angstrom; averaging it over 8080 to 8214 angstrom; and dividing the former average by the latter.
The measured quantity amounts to 1.1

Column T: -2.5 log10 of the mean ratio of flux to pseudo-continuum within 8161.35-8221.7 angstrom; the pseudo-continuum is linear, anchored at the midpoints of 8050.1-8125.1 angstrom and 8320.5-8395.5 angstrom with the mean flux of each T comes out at 0.06 mag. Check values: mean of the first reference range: 0.617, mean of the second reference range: 0.592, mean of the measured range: 0.575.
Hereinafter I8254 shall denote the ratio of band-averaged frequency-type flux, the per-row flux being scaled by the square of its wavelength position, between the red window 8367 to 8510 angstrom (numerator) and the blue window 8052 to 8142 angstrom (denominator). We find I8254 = 1.08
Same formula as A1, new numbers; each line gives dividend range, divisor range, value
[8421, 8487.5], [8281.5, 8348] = 1.06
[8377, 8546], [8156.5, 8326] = 1.12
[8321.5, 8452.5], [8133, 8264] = 1.10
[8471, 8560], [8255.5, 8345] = 1.10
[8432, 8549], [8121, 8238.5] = 1.14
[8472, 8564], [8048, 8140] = 1.11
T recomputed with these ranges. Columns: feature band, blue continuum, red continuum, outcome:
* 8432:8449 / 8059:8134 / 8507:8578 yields -0.06 mag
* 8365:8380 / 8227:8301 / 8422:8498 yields 0.01 mag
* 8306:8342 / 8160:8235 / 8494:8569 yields -0.02 mag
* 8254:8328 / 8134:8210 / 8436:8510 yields 0.02 mag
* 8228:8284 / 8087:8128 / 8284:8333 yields 0.08 mag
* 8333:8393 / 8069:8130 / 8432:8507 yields 0.05 mag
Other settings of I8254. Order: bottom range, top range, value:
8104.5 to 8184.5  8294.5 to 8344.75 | 1.06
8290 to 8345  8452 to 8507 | 1.03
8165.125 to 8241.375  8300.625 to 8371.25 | 1.06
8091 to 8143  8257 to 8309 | 0.97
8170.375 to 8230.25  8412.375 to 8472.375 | 1.14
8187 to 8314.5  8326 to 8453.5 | 1.09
